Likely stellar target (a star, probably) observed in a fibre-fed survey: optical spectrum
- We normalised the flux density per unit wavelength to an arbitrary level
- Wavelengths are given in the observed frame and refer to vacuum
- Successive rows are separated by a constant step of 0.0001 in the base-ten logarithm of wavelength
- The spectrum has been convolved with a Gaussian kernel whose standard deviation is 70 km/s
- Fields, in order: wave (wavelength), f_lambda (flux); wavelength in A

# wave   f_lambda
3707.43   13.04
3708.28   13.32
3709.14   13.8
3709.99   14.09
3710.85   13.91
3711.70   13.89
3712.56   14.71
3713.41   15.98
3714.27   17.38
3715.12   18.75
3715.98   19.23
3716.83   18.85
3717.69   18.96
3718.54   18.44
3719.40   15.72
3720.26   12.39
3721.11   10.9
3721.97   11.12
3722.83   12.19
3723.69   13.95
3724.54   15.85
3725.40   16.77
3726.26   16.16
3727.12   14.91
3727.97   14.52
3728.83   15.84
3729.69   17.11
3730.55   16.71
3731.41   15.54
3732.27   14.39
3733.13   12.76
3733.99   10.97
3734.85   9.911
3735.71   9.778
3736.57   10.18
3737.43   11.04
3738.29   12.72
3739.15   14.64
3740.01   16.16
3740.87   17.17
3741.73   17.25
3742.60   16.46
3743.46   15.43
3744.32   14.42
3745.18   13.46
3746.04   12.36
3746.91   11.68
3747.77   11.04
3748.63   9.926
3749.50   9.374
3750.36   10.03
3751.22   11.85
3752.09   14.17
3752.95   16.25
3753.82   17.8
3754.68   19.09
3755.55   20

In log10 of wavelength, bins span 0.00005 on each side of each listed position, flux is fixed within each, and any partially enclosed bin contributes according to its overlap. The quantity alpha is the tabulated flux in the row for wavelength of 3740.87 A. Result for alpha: 17.17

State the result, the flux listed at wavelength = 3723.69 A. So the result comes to 13.95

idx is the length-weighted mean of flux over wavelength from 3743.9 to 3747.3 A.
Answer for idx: 13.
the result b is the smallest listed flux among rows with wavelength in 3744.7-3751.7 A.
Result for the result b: 9.374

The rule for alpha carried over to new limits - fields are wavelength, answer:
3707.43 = 13.04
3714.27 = 17.38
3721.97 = 11.12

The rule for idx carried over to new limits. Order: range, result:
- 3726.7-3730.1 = 15.6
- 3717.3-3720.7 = 16.3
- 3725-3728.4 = 15.6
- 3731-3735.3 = 12.7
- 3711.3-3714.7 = 15.5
